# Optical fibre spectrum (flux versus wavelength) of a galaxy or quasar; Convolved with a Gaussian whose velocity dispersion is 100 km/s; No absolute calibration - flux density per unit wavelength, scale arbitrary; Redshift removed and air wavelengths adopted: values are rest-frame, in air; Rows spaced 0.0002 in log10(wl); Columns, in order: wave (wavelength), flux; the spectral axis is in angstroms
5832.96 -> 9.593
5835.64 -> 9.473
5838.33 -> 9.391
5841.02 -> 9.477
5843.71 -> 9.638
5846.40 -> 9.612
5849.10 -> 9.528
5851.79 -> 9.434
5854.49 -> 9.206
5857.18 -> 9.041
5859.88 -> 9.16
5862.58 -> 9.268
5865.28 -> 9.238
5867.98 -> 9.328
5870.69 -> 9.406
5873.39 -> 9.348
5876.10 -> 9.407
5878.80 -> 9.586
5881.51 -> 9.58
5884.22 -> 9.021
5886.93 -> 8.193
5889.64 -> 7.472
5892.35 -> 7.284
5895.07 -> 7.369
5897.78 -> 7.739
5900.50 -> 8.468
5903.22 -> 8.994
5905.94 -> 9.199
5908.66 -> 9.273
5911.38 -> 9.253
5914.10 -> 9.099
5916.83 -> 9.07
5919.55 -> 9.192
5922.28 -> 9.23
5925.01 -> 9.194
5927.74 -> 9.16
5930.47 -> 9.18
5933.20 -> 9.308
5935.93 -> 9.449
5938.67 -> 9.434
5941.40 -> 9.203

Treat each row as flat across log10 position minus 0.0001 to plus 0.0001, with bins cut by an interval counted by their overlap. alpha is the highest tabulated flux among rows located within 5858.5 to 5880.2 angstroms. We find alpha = 9.586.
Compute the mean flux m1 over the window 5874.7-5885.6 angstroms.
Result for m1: 9.4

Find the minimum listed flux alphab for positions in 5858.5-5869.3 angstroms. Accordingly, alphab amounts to 9.16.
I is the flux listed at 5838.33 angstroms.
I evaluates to 9.391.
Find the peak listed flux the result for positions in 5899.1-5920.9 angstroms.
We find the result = 9.273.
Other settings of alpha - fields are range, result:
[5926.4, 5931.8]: 9.18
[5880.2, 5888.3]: 9.58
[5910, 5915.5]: 9.253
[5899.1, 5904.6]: 8.994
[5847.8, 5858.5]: 9.528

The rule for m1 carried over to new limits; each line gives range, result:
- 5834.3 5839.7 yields 9.43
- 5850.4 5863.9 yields 9.23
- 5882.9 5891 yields 8.23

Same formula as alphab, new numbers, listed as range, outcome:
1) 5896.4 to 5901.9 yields 7.739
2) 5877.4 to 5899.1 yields 7.284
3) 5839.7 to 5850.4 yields 9.477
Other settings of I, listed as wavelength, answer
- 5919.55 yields 9.192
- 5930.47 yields 9.18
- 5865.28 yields 9.238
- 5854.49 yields 9.206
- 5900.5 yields 8.468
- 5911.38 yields 9.253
